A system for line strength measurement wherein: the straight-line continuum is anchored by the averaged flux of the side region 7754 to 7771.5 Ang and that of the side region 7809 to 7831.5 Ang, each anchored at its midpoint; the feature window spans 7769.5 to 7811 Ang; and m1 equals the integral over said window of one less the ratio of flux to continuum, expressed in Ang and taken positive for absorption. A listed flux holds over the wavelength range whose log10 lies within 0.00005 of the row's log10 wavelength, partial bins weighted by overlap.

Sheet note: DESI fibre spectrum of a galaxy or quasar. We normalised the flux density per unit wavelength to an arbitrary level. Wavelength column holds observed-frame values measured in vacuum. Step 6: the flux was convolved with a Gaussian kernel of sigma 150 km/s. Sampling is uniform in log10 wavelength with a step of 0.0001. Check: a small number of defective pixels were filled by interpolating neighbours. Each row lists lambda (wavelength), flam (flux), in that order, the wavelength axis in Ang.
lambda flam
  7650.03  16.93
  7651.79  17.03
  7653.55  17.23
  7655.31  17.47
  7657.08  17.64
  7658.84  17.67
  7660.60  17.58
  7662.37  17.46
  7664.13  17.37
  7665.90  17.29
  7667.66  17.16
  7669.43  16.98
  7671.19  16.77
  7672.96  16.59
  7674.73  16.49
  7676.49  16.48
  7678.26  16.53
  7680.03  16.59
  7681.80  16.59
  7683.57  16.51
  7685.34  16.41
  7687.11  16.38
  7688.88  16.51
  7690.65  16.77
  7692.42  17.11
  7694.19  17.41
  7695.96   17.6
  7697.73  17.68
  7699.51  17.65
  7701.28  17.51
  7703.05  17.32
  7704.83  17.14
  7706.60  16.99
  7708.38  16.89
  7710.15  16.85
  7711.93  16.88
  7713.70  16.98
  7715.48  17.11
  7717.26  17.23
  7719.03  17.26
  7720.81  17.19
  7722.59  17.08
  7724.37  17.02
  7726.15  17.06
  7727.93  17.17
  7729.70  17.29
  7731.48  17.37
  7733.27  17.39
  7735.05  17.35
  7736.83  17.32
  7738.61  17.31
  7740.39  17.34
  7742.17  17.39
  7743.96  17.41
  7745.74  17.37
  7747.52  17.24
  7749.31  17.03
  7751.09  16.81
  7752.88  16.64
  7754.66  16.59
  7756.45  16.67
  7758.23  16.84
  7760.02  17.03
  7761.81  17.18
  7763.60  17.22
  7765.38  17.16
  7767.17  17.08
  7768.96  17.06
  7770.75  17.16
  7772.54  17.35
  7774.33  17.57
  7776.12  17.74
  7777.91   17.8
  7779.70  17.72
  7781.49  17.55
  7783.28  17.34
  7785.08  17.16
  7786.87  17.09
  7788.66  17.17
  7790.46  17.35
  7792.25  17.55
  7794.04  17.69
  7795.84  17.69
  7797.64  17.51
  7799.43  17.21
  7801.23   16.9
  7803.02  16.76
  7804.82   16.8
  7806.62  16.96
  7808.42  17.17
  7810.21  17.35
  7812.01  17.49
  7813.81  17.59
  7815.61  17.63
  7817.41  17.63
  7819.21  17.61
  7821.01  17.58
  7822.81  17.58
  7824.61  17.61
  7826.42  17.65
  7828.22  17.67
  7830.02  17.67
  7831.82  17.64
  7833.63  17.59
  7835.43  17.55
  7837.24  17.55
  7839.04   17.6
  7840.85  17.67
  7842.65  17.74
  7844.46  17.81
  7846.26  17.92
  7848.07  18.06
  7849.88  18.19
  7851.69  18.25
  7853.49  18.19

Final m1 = -0.1 Ang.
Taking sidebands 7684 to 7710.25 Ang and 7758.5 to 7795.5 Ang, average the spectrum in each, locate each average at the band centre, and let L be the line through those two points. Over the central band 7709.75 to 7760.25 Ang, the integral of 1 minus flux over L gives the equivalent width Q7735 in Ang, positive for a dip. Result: 0.3 Ang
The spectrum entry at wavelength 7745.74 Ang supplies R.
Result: 17.37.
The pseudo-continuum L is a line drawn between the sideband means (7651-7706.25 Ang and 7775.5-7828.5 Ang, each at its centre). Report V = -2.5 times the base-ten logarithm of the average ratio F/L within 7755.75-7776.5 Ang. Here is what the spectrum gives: 0.01 mag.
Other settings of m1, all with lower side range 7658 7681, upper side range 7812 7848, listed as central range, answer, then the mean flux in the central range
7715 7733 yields 0.0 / 17.2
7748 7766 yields 0.4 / 16.9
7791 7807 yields 0.3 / 17.2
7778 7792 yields 0.1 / 17.4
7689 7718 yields -0.1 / 17.2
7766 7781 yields 0.0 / 17.4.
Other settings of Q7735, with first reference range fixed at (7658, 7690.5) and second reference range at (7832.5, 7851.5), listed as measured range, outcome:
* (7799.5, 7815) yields 0.4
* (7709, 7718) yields 0.0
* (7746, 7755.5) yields 0.2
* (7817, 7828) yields 0.0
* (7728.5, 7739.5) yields -0.1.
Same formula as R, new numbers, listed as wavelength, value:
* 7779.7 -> 17.72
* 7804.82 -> 16.8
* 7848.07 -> 18.06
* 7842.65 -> 17.74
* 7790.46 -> 17.35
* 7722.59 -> 17.08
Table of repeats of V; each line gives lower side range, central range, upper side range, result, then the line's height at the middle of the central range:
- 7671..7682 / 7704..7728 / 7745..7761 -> -0.020 mag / 16.7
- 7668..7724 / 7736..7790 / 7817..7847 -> 0.005 mag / 17.3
